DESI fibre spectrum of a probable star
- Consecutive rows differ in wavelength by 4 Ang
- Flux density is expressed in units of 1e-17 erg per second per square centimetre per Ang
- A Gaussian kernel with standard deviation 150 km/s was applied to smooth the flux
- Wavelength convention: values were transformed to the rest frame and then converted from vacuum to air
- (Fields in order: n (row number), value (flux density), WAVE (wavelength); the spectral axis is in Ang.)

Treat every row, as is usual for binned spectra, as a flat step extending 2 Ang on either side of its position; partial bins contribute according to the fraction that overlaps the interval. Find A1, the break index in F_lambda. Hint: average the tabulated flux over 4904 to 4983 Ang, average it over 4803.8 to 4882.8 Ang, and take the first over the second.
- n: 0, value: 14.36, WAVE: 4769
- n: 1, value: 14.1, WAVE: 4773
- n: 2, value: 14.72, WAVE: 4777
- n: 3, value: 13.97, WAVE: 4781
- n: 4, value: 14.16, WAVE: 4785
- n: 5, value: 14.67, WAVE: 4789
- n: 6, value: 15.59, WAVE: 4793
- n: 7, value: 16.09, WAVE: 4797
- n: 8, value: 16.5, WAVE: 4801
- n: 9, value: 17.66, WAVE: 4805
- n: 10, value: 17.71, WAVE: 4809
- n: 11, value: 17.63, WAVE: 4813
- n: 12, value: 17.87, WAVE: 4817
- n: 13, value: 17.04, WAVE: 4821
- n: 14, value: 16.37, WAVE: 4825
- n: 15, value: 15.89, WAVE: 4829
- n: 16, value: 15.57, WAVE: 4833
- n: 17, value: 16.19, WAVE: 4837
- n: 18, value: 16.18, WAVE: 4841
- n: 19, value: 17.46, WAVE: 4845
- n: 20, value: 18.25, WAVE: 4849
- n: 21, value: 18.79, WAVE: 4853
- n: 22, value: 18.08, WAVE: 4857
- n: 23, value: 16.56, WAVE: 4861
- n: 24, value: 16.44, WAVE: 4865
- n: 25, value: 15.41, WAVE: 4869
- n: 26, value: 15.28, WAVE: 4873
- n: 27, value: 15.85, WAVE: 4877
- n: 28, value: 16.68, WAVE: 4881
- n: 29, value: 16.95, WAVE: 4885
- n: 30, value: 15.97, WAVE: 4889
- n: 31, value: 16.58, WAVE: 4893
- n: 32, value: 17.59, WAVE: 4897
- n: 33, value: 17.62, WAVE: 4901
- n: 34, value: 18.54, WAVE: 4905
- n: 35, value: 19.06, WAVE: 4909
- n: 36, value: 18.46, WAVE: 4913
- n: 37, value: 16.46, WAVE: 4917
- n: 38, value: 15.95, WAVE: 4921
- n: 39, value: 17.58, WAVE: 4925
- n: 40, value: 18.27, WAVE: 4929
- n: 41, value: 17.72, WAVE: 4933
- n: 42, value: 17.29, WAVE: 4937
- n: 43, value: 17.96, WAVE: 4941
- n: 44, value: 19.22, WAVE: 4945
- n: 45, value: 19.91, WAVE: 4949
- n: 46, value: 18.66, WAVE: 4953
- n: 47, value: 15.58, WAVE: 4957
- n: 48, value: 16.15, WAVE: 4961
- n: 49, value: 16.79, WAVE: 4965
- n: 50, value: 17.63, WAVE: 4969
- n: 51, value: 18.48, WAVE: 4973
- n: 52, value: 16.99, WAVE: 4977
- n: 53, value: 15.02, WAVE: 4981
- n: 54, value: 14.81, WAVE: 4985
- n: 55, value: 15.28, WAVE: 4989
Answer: 1.0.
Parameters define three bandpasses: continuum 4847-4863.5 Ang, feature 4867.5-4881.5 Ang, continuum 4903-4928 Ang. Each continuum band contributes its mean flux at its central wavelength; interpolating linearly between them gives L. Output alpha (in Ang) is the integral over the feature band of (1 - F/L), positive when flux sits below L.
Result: 1.6 Ang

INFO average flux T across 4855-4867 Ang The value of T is 17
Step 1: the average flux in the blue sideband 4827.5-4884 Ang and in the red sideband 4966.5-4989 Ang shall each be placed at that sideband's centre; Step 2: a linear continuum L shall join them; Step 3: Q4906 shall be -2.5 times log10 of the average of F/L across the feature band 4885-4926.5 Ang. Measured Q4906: -0.05 mag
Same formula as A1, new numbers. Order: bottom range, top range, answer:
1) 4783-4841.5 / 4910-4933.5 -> 1.07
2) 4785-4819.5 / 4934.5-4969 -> 1.07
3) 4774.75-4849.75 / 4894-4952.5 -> 1.11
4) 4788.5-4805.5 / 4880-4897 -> 1.04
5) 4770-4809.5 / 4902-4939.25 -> 1.15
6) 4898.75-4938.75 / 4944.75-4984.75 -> 0.97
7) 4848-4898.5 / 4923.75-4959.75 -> 1.07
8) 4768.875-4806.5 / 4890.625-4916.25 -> 1.18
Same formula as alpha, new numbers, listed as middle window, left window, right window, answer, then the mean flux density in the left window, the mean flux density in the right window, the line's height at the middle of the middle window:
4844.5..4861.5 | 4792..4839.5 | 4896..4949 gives -0.9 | 16.7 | 17.9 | 17.1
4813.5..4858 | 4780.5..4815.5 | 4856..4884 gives -2.3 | 16.1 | 16.3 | 16.2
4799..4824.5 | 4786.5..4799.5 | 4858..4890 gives -2.8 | 15.4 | 16.2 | 15.6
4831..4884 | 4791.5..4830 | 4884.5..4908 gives 1.3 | 16.9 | 17.3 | 17.1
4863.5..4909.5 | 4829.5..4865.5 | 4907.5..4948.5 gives 1.8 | 17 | 17.9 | 17.4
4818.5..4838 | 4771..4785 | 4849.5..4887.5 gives -0.8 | 14.2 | 16.7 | 15.6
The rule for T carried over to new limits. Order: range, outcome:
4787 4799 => 15.5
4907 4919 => 18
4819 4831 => 16.4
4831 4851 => 16.7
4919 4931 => 17.3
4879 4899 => 16.8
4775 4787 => 14.3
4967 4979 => 17.7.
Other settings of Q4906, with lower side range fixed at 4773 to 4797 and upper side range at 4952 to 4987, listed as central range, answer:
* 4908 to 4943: -0.09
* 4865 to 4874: 0.00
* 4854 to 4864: -0.13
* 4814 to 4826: -0.14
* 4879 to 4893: -0.05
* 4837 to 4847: -0.10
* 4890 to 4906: -0.10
